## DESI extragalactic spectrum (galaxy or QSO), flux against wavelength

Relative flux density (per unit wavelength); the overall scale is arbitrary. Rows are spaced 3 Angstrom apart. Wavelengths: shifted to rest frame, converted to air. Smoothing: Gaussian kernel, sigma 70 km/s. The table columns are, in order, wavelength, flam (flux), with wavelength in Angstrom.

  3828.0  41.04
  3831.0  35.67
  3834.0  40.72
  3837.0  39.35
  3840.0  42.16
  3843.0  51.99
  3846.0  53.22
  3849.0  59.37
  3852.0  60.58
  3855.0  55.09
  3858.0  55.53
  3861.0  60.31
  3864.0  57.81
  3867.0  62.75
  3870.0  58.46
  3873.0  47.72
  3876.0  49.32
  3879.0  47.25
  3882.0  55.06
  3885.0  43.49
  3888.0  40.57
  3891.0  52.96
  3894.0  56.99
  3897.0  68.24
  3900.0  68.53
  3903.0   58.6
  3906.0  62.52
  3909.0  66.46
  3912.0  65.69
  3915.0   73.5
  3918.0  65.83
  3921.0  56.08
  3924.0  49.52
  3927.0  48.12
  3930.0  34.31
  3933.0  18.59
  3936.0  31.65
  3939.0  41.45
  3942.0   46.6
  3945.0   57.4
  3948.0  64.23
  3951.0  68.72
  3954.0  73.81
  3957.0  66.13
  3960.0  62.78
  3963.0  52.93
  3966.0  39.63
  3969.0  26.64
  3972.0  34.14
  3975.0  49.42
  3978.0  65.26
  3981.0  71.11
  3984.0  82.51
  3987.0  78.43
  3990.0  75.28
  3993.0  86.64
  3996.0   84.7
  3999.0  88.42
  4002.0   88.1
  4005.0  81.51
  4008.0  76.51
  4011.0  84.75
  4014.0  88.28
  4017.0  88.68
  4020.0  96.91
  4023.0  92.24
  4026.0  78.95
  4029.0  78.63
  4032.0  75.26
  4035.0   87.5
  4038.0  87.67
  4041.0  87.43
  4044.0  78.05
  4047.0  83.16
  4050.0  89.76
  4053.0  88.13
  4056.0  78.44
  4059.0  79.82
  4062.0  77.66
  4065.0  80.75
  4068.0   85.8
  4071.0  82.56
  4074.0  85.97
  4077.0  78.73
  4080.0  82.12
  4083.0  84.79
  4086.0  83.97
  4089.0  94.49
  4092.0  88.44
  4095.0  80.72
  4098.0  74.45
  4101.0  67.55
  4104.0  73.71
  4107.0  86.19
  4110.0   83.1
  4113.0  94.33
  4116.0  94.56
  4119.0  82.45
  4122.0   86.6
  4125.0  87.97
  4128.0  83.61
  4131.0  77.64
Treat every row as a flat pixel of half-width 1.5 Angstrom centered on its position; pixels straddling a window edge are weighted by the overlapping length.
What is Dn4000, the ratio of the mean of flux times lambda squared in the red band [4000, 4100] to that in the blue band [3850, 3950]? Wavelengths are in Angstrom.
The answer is 1.67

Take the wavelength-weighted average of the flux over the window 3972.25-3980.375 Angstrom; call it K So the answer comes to 55.3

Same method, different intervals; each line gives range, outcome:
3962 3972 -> 38.2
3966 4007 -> 69.1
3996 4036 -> 85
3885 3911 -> 58.6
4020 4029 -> 86.3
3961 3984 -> 51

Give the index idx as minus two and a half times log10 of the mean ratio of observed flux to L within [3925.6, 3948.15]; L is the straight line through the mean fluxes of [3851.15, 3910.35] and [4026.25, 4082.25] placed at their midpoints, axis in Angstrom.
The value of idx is 0.49 mag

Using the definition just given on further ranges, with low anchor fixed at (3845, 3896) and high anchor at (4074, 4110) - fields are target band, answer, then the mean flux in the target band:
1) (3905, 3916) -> -0.14 mag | 67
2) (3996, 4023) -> -0.21 mag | 86.8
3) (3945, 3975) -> 0.20 mag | 54.2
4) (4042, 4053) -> -0.11 mag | 84.4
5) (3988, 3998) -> -0.19 mag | 82.3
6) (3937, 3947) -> 0.29 mag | 48.4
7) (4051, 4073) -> -0.06 mag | 82.2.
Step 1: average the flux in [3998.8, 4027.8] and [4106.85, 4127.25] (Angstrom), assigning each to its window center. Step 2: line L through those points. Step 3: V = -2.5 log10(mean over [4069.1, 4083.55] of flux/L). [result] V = 0.06 mag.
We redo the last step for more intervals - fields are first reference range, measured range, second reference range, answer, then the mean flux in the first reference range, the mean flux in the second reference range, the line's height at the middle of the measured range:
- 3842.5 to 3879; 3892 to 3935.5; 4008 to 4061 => 0.147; 55.8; 84.6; 64.6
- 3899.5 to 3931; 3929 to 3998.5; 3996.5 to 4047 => 0.235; 59.1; 84.9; 70.8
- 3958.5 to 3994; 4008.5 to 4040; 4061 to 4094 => -0.198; 60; 84.2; 71.5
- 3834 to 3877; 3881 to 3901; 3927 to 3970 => -0.062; 53.4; 49.2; 51.8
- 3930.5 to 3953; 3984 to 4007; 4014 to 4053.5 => -0.194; 47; 85.6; 69.5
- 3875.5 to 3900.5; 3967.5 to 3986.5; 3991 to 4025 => 0.366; 53.2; 86.7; 78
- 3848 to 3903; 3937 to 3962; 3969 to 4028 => 0.158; 55.6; 77.2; 68.6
